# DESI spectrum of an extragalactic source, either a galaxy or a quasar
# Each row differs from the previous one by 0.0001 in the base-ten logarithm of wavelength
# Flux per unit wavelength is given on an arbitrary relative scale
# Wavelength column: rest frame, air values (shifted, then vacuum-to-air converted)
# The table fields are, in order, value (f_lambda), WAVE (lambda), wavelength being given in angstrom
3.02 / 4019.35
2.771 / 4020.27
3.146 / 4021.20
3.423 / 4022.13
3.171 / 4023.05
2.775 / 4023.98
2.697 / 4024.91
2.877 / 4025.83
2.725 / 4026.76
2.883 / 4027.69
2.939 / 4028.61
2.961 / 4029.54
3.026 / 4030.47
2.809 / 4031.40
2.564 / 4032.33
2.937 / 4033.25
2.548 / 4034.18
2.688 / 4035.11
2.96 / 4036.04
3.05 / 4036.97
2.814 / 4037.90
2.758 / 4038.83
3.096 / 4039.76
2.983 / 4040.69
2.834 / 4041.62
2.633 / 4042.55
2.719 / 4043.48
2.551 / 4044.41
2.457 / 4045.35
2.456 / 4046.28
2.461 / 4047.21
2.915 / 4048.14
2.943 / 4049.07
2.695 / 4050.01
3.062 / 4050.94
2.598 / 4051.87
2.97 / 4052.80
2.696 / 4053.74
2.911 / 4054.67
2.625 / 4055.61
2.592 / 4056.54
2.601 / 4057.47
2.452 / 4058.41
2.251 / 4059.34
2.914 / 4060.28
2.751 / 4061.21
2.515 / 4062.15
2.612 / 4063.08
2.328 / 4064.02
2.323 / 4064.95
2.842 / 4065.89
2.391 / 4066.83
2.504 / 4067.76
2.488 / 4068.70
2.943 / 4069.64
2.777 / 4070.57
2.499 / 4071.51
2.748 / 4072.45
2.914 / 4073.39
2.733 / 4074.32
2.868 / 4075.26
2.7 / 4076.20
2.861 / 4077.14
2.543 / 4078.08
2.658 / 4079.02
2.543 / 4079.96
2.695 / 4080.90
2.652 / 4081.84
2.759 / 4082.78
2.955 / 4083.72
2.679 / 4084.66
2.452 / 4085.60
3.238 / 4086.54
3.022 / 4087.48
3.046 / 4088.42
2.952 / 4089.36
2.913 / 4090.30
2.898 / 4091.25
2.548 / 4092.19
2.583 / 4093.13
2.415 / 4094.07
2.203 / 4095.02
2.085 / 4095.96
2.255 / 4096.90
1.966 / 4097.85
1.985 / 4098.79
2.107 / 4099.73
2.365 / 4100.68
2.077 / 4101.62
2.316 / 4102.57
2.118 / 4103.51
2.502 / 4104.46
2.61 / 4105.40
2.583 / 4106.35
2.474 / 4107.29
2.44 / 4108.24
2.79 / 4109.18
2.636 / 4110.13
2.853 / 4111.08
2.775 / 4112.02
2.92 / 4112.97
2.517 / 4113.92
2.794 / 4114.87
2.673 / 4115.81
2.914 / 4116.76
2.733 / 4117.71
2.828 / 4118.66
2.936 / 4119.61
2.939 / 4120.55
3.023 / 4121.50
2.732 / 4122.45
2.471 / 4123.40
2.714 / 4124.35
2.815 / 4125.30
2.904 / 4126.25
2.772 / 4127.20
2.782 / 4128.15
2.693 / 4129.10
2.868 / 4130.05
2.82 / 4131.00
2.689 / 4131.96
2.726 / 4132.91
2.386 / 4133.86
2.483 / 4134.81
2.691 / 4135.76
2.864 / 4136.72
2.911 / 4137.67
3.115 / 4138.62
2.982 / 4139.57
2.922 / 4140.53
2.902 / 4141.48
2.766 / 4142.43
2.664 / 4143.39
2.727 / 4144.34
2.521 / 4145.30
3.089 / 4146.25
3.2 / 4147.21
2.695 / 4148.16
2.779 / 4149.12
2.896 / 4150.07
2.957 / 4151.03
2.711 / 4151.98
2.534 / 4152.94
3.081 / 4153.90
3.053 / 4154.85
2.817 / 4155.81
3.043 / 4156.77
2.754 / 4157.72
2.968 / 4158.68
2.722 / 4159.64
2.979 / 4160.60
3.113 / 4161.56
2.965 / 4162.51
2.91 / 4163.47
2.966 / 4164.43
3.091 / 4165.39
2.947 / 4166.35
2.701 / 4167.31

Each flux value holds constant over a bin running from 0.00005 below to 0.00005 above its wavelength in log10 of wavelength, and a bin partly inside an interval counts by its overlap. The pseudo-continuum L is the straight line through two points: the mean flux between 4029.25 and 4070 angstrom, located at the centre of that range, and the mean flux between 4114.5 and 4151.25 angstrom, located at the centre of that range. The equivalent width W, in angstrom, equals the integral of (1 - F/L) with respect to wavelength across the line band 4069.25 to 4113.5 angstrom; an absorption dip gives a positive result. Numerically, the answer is 2.35 angstrom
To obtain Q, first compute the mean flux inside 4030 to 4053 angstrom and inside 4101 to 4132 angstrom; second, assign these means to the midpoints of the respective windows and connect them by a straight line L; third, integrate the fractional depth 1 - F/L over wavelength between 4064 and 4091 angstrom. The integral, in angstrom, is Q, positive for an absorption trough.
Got 0.0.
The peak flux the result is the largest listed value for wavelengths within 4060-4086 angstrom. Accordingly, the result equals 2.955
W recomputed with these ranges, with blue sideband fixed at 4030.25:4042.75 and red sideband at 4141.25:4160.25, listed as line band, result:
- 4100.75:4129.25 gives 1.69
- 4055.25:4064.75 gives 0.94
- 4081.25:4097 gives 0.80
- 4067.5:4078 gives 0.41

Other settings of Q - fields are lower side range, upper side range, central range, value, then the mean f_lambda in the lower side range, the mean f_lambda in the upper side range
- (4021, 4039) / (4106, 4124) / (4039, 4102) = 3.97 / 2.89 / 2.74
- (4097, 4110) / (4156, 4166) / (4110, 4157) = -2.77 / 2.34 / 2.95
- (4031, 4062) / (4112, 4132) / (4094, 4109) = 2.63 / 2.73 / 2.79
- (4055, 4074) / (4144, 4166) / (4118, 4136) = 0.35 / 2.61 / 2.9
